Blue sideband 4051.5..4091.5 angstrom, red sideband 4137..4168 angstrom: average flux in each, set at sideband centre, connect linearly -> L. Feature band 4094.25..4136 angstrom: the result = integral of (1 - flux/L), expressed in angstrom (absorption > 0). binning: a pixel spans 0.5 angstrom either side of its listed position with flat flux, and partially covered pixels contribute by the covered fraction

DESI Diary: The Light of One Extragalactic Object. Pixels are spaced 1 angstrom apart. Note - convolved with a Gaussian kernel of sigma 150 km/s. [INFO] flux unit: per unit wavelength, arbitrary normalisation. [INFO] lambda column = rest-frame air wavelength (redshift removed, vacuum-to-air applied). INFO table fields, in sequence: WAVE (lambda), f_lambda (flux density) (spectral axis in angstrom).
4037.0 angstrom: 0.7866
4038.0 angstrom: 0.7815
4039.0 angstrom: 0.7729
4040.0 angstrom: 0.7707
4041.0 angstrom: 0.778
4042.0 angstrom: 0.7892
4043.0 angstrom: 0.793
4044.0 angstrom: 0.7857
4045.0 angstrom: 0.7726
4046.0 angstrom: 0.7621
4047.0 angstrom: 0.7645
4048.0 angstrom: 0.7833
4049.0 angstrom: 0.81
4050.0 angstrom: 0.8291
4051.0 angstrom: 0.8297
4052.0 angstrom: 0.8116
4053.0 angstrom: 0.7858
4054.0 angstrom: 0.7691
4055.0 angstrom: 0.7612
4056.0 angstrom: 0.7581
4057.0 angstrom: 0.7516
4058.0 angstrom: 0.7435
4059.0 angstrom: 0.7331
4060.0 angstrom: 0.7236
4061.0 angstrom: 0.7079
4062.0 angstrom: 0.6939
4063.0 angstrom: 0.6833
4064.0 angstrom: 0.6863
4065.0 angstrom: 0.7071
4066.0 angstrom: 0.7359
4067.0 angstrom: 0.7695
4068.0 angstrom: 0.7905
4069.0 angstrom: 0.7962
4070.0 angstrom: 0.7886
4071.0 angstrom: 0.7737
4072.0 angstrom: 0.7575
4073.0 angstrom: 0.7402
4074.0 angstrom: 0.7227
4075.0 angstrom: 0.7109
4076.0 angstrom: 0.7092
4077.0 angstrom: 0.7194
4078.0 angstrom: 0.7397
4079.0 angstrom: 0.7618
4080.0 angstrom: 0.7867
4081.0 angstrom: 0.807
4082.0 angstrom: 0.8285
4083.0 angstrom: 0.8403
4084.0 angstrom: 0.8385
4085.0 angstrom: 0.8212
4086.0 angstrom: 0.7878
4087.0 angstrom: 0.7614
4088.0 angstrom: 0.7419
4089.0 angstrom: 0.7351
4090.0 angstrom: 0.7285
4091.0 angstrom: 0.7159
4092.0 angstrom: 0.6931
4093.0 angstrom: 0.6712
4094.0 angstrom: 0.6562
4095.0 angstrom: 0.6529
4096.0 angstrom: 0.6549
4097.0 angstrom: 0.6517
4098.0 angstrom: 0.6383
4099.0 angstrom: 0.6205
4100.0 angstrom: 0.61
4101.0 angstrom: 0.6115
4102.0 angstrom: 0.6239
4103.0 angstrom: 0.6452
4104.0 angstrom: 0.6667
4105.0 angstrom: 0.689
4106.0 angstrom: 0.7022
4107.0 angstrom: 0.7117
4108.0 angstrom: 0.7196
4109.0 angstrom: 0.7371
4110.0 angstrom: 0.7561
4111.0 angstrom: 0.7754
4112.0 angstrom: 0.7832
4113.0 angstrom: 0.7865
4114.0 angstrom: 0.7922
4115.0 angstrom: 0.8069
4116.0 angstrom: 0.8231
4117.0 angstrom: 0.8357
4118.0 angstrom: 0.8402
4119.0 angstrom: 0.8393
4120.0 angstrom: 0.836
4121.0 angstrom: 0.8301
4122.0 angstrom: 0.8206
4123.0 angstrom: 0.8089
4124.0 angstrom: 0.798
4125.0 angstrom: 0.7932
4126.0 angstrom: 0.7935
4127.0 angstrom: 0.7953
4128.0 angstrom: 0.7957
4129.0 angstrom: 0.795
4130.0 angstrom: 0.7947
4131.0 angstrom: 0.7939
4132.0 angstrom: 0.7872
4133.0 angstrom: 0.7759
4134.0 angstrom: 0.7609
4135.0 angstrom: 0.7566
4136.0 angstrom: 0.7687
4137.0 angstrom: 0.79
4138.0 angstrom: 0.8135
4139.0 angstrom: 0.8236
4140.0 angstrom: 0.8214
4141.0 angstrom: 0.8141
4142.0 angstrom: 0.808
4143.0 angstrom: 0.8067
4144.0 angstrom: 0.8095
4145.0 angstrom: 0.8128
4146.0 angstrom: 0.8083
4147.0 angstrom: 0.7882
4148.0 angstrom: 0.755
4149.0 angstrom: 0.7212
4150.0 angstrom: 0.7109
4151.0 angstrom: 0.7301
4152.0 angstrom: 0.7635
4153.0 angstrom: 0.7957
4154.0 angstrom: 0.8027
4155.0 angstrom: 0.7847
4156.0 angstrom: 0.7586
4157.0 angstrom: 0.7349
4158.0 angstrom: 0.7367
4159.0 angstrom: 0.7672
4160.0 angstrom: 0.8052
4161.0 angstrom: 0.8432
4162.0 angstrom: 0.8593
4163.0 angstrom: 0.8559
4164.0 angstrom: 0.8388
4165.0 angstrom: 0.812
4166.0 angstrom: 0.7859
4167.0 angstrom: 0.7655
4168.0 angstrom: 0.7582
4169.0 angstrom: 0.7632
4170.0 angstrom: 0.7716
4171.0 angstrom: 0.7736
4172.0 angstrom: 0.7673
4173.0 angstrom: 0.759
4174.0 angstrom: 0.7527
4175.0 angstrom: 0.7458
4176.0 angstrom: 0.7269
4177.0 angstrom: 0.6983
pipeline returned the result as 1.41 angstrom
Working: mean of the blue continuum 0.756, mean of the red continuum 0.791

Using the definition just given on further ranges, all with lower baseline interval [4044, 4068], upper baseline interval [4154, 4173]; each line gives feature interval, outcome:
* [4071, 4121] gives 1.98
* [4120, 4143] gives -0.59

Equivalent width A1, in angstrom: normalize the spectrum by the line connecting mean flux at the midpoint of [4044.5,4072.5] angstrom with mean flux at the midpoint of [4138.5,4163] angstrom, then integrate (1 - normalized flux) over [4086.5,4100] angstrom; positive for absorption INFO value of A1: 1.5 angstrom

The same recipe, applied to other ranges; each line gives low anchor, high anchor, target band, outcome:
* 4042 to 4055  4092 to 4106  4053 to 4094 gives -1.7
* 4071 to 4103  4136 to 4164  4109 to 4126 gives -1.2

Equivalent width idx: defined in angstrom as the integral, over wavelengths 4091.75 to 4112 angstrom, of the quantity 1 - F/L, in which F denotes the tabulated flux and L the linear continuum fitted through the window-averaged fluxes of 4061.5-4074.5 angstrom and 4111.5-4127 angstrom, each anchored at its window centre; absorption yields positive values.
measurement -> 2.9 angstrom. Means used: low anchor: 0.742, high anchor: 0.812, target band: 0.677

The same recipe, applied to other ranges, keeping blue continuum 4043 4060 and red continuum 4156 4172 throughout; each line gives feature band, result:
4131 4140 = -0.01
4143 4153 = 0.23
